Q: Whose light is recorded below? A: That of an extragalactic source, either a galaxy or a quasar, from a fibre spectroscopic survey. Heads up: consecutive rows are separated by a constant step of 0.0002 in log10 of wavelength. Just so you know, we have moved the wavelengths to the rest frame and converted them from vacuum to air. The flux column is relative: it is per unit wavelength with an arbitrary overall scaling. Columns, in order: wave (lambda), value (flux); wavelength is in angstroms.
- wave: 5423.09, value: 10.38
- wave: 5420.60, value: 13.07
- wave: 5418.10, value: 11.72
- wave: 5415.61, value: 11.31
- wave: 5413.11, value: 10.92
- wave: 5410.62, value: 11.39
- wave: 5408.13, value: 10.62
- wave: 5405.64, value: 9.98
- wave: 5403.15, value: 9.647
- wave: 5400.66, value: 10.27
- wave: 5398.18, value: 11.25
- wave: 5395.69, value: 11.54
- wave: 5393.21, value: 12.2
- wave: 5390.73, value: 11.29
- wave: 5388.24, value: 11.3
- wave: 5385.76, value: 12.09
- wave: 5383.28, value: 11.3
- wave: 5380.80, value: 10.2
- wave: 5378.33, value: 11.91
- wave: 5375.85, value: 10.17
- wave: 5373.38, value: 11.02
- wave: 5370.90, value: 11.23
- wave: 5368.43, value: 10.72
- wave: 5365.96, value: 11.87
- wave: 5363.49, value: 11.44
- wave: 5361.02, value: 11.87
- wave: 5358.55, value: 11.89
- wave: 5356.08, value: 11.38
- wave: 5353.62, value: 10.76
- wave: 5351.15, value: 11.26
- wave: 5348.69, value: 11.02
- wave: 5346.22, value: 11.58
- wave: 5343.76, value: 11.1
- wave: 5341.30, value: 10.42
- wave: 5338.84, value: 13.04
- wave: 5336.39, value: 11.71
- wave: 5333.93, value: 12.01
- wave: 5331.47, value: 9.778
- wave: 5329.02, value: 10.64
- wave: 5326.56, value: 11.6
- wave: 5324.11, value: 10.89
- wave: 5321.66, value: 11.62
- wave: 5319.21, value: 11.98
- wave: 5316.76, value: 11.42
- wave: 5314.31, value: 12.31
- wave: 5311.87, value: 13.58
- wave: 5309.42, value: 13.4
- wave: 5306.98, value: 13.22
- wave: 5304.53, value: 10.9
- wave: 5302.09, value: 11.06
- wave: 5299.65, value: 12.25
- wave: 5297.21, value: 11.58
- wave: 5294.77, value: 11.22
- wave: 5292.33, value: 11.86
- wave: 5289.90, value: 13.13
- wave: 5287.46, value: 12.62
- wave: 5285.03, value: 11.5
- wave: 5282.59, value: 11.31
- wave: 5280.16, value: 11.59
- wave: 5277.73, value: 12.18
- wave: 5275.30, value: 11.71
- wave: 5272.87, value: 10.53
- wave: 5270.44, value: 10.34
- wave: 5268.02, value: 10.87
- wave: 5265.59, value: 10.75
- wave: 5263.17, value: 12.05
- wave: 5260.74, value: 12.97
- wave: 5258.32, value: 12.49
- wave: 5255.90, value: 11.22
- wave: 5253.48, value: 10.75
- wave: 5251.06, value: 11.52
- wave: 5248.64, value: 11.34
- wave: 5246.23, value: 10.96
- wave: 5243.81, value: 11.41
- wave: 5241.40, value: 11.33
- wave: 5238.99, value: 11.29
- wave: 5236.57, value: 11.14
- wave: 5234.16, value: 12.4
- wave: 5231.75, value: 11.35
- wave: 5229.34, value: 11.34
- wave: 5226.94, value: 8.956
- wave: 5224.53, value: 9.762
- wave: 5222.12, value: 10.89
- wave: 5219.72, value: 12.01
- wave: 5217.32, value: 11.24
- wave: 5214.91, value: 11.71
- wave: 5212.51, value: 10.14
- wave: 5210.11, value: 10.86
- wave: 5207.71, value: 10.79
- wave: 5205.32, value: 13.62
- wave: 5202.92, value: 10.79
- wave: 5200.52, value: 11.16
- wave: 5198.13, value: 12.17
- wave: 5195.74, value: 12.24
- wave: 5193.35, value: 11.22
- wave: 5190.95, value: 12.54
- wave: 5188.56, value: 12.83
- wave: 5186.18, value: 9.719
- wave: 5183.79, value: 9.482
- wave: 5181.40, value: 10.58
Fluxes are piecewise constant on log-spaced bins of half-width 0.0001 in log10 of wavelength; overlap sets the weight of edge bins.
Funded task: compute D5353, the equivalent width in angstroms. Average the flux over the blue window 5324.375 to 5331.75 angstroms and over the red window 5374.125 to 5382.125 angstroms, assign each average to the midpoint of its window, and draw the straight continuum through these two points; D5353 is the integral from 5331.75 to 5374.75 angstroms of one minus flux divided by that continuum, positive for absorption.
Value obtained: -2.3 angstroms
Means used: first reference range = 10.8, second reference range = 10.8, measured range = 11.4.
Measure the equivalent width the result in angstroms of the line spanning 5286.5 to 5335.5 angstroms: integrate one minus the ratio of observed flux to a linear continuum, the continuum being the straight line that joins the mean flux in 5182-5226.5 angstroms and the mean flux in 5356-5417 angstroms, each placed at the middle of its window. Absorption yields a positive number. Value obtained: -2.90 angstroms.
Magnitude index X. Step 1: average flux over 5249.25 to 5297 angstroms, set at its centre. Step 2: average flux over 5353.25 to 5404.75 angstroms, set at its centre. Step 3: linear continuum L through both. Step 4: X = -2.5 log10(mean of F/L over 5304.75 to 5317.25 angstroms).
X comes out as -0.11 mag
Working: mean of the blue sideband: 11.6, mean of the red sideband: 11.2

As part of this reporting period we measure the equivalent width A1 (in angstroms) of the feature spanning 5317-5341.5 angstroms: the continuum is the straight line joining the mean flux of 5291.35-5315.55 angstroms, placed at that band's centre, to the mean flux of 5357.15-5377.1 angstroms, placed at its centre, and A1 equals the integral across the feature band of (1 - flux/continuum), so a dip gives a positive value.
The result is 0.8 angstroms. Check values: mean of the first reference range 12.1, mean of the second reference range 11.3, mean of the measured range 11.4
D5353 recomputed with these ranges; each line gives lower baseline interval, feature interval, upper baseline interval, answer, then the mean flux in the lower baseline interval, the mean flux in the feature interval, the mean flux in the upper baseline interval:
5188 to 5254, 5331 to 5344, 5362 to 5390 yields -0.24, 11.3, 11.5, 11.2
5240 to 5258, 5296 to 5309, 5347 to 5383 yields -0.76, 11.3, 11.9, 11.2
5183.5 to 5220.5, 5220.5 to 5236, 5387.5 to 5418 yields 0.76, 11.4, 10.8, 11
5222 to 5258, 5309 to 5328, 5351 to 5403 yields -1.44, 11.1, 12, 11.3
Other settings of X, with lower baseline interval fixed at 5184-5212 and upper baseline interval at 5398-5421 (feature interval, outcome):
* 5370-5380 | -0.001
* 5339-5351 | -0.011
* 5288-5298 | -0.070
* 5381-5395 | -0.051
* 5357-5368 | -0.059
